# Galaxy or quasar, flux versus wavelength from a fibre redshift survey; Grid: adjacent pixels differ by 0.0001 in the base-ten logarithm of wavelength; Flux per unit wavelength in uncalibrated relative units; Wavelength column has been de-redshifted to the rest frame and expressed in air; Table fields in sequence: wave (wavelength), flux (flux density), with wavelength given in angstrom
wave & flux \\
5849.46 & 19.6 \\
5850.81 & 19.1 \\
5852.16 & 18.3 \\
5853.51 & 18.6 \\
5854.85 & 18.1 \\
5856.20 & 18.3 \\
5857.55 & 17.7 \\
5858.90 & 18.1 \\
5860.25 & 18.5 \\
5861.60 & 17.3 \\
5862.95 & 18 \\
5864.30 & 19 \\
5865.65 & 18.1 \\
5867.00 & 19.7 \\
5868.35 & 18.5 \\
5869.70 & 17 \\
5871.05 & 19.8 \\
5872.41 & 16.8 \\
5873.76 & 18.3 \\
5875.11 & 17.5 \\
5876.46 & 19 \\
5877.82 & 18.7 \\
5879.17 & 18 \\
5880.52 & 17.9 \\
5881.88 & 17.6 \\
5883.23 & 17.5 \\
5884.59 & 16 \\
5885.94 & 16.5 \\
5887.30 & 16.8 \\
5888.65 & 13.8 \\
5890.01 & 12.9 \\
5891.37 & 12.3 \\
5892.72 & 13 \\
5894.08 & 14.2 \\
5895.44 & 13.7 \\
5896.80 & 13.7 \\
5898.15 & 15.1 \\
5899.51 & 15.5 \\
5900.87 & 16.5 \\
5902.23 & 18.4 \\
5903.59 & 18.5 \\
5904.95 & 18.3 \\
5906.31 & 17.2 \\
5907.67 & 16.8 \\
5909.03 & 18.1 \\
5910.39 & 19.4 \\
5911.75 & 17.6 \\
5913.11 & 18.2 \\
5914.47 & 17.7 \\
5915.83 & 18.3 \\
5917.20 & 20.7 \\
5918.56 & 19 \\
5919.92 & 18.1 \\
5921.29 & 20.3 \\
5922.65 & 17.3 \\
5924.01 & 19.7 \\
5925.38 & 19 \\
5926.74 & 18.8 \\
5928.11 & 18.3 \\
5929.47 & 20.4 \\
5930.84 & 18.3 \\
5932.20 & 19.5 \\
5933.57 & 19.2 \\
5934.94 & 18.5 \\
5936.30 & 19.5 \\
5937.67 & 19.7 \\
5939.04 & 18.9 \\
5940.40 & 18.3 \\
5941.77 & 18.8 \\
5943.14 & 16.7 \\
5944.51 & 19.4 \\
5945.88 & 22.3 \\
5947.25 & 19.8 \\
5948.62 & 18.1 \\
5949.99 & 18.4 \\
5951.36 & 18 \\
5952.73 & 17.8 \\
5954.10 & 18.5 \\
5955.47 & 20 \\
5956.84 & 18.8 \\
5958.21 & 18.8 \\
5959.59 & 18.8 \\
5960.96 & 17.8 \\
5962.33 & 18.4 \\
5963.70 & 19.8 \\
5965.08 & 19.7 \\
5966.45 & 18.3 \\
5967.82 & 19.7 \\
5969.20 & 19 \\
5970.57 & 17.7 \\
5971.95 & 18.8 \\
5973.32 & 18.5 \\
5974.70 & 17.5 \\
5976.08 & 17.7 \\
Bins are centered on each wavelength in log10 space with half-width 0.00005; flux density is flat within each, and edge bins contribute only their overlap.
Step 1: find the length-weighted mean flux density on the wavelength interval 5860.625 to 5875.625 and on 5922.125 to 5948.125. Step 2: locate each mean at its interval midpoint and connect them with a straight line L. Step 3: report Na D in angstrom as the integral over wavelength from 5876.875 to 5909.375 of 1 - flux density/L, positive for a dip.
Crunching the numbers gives 4.20 angstrom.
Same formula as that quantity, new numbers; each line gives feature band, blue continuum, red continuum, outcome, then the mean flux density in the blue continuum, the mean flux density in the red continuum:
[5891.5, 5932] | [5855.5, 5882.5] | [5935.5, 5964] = 2.2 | 18.2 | 18.9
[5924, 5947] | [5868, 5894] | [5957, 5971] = -1.3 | 16.6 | 18.8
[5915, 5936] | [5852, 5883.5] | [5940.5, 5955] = -0.5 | 18.2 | 18.8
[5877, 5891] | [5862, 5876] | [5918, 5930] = 1.5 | 18.3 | 19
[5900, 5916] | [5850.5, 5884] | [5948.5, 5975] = 0.4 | 18.2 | 18.6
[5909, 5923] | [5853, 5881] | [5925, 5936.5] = 0.1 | 18.2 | 19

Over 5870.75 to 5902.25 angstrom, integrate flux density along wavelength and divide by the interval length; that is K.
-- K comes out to 16.1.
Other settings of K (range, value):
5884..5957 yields 17.8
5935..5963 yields 18.8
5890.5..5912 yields 16.1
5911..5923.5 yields 18.6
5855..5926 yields 17.4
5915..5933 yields 19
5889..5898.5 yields 13.5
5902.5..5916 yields 18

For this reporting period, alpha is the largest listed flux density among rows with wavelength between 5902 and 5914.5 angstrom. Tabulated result 19.4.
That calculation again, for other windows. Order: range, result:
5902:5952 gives 22.3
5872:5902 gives 19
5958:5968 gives 19.8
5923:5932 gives 20.4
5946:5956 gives 20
